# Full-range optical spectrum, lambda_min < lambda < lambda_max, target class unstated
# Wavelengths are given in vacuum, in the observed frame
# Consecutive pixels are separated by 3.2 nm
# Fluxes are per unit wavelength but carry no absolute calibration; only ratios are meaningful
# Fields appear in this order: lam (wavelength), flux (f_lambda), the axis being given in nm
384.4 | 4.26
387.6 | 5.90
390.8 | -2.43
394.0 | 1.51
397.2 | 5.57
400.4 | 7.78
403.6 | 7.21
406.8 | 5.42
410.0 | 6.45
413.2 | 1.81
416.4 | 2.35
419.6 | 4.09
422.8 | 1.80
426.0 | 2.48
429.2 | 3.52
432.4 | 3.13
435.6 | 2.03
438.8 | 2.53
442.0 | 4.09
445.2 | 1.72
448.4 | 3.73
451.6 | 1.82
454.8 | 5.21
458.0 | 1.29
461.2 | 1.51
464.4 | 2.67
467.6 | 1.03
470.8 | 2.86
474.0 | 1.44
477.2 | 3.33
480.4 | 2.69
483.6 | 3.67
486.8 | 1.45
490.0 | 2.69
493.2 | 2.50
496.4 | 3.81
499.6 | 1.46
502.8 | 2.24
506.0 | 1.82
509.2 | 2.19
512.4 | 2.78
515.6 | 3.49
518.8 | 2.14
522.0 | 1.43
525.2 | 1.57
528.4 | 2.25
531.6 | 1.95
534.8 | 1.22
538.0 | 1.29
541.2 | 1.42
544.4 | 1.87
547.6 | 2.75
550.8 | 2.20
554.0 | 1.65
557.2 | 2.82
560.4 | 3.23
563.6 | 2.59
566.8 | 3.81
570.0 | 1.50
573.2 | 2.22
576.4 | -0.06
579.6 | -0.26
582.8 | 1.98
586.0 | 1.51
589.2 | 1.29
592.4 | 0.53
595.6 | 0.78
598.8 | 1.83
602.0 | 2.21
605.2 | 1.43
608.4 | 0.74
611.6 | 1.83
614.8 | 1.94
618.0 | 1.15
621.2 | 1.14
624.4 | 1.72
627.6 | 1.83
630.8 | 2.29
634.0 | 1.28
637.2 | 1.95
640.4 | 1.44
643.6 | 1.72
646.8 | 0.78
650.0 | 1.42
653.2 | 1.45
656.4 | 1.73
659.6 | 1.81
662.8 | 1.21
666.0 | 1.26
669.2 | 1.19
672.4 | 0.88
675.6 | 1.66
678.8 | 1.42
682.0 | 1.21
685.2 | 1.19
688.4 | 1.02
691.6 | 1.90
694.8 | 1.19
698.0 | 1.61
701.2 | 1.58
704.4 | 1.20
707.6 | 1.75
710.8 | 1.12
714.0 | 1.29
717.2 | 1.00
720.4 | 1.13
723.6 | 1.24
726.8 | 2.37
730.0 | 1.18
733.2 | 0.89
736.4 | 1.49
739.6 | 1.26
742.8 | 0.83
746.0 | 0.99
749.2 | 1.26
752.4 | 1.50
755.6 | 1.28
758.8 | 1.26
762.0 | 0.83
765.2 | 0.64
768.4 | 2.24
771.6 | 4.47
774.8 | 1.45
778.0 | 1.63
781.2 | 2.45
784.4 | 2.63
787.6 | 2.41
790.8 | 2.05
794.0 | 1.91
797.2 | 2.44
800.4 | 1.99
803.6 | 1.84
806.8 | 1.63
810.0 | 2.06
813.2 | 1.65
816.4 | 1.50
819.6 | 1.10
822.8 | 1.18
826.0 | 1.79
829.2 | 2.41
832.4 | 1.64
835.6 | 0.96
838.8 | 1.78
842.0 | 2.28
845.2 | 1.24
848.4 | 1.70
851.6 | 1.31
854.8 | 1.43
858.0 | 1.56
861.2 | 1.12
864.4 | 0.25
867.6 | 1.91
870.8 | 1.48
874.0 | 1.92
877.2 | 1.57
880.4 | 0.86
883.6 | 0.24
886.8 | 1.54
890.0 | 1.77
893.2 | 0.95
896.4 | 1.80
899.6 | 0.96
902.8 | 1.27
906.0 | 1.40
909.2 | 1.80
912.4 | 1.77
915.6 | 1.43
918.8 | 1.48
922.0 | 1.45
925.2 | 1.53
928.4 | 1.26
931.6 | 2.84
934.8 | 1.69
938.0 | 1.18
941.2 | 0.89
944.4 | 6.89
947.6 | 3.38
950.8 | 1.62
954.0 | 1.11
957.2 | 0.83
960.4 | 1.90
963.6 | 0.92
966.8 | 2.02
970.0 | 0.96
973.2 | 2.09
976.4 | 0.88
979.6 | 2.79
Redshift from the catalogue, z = 1.07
